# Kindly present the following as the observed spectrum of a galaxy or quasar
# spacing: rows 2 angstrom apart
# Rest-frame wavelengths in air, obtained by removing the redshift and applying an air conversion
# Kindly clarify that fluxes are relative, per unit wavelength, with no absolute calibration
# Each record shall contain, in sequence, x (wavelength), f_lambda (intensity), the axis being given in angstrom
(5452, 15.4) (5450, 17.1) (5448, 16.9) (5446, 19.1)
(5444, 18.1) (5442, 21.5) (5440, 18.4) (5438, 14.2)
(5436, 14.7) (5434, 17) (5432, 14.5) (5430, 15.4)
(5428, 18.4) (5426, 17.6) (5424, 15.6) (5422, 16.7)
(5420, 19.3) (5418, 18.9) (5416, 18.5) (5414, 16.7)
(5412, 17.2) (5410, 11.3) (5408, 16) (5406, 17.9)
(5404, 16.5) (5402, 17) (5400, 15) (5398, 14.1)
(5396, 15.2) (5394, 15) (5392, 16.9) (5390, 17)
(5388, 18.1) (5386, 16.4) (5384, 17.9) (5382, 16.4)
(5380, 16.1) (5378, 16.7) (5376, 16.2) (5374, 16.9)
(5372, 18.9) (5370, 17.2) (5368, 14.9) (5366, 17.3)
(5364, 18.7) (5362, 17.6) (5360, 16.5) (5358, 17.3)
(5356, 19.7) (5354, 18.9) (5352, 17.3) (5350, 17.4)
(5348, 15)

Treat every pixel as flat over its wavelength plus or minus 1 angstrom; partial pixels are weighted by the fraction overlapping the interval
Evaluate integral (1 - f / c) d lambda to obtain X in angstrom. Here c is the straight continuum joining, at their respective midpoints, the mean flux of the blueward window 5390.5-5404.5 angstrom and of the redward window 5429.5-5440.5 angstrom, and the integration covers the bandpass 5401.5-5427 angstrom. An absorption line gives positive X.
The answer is -1.98 angstrom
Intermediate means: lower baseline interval 15.7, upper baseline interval 15.6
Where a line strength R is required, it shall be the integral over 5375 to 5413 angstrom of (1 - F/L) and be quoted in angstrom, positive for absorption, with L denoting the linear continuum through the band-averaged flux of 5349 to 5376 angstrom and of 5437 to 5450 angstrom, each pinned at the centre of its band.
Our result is 3.3 angstrom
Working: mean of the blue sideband 17.5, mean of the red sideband 18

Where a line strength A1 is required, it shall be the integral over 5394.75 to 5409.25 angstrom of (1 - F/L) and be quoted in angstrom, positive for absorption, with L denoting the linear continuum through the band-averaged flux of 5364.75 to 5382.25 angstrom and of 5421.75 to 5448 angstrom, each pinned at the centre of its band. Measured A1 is 0.9 angstrom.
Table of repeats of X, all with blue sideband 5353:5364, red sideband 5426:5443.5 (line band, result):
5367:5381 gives 0.88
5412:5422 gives -0.55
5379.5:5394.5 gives 0.69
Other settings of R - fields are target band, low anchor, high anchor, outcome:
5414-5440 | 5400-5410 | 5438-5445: 1.14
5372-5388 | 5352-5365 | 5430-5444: 0.72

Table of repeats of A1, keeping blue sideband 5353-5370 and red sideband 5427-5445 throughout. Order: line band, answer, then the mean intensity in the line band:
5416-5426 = -0.4 angstrom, 17.7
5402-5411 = 0.8 angstrom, 15.6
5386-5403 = 1.2 angstrom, 16.1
